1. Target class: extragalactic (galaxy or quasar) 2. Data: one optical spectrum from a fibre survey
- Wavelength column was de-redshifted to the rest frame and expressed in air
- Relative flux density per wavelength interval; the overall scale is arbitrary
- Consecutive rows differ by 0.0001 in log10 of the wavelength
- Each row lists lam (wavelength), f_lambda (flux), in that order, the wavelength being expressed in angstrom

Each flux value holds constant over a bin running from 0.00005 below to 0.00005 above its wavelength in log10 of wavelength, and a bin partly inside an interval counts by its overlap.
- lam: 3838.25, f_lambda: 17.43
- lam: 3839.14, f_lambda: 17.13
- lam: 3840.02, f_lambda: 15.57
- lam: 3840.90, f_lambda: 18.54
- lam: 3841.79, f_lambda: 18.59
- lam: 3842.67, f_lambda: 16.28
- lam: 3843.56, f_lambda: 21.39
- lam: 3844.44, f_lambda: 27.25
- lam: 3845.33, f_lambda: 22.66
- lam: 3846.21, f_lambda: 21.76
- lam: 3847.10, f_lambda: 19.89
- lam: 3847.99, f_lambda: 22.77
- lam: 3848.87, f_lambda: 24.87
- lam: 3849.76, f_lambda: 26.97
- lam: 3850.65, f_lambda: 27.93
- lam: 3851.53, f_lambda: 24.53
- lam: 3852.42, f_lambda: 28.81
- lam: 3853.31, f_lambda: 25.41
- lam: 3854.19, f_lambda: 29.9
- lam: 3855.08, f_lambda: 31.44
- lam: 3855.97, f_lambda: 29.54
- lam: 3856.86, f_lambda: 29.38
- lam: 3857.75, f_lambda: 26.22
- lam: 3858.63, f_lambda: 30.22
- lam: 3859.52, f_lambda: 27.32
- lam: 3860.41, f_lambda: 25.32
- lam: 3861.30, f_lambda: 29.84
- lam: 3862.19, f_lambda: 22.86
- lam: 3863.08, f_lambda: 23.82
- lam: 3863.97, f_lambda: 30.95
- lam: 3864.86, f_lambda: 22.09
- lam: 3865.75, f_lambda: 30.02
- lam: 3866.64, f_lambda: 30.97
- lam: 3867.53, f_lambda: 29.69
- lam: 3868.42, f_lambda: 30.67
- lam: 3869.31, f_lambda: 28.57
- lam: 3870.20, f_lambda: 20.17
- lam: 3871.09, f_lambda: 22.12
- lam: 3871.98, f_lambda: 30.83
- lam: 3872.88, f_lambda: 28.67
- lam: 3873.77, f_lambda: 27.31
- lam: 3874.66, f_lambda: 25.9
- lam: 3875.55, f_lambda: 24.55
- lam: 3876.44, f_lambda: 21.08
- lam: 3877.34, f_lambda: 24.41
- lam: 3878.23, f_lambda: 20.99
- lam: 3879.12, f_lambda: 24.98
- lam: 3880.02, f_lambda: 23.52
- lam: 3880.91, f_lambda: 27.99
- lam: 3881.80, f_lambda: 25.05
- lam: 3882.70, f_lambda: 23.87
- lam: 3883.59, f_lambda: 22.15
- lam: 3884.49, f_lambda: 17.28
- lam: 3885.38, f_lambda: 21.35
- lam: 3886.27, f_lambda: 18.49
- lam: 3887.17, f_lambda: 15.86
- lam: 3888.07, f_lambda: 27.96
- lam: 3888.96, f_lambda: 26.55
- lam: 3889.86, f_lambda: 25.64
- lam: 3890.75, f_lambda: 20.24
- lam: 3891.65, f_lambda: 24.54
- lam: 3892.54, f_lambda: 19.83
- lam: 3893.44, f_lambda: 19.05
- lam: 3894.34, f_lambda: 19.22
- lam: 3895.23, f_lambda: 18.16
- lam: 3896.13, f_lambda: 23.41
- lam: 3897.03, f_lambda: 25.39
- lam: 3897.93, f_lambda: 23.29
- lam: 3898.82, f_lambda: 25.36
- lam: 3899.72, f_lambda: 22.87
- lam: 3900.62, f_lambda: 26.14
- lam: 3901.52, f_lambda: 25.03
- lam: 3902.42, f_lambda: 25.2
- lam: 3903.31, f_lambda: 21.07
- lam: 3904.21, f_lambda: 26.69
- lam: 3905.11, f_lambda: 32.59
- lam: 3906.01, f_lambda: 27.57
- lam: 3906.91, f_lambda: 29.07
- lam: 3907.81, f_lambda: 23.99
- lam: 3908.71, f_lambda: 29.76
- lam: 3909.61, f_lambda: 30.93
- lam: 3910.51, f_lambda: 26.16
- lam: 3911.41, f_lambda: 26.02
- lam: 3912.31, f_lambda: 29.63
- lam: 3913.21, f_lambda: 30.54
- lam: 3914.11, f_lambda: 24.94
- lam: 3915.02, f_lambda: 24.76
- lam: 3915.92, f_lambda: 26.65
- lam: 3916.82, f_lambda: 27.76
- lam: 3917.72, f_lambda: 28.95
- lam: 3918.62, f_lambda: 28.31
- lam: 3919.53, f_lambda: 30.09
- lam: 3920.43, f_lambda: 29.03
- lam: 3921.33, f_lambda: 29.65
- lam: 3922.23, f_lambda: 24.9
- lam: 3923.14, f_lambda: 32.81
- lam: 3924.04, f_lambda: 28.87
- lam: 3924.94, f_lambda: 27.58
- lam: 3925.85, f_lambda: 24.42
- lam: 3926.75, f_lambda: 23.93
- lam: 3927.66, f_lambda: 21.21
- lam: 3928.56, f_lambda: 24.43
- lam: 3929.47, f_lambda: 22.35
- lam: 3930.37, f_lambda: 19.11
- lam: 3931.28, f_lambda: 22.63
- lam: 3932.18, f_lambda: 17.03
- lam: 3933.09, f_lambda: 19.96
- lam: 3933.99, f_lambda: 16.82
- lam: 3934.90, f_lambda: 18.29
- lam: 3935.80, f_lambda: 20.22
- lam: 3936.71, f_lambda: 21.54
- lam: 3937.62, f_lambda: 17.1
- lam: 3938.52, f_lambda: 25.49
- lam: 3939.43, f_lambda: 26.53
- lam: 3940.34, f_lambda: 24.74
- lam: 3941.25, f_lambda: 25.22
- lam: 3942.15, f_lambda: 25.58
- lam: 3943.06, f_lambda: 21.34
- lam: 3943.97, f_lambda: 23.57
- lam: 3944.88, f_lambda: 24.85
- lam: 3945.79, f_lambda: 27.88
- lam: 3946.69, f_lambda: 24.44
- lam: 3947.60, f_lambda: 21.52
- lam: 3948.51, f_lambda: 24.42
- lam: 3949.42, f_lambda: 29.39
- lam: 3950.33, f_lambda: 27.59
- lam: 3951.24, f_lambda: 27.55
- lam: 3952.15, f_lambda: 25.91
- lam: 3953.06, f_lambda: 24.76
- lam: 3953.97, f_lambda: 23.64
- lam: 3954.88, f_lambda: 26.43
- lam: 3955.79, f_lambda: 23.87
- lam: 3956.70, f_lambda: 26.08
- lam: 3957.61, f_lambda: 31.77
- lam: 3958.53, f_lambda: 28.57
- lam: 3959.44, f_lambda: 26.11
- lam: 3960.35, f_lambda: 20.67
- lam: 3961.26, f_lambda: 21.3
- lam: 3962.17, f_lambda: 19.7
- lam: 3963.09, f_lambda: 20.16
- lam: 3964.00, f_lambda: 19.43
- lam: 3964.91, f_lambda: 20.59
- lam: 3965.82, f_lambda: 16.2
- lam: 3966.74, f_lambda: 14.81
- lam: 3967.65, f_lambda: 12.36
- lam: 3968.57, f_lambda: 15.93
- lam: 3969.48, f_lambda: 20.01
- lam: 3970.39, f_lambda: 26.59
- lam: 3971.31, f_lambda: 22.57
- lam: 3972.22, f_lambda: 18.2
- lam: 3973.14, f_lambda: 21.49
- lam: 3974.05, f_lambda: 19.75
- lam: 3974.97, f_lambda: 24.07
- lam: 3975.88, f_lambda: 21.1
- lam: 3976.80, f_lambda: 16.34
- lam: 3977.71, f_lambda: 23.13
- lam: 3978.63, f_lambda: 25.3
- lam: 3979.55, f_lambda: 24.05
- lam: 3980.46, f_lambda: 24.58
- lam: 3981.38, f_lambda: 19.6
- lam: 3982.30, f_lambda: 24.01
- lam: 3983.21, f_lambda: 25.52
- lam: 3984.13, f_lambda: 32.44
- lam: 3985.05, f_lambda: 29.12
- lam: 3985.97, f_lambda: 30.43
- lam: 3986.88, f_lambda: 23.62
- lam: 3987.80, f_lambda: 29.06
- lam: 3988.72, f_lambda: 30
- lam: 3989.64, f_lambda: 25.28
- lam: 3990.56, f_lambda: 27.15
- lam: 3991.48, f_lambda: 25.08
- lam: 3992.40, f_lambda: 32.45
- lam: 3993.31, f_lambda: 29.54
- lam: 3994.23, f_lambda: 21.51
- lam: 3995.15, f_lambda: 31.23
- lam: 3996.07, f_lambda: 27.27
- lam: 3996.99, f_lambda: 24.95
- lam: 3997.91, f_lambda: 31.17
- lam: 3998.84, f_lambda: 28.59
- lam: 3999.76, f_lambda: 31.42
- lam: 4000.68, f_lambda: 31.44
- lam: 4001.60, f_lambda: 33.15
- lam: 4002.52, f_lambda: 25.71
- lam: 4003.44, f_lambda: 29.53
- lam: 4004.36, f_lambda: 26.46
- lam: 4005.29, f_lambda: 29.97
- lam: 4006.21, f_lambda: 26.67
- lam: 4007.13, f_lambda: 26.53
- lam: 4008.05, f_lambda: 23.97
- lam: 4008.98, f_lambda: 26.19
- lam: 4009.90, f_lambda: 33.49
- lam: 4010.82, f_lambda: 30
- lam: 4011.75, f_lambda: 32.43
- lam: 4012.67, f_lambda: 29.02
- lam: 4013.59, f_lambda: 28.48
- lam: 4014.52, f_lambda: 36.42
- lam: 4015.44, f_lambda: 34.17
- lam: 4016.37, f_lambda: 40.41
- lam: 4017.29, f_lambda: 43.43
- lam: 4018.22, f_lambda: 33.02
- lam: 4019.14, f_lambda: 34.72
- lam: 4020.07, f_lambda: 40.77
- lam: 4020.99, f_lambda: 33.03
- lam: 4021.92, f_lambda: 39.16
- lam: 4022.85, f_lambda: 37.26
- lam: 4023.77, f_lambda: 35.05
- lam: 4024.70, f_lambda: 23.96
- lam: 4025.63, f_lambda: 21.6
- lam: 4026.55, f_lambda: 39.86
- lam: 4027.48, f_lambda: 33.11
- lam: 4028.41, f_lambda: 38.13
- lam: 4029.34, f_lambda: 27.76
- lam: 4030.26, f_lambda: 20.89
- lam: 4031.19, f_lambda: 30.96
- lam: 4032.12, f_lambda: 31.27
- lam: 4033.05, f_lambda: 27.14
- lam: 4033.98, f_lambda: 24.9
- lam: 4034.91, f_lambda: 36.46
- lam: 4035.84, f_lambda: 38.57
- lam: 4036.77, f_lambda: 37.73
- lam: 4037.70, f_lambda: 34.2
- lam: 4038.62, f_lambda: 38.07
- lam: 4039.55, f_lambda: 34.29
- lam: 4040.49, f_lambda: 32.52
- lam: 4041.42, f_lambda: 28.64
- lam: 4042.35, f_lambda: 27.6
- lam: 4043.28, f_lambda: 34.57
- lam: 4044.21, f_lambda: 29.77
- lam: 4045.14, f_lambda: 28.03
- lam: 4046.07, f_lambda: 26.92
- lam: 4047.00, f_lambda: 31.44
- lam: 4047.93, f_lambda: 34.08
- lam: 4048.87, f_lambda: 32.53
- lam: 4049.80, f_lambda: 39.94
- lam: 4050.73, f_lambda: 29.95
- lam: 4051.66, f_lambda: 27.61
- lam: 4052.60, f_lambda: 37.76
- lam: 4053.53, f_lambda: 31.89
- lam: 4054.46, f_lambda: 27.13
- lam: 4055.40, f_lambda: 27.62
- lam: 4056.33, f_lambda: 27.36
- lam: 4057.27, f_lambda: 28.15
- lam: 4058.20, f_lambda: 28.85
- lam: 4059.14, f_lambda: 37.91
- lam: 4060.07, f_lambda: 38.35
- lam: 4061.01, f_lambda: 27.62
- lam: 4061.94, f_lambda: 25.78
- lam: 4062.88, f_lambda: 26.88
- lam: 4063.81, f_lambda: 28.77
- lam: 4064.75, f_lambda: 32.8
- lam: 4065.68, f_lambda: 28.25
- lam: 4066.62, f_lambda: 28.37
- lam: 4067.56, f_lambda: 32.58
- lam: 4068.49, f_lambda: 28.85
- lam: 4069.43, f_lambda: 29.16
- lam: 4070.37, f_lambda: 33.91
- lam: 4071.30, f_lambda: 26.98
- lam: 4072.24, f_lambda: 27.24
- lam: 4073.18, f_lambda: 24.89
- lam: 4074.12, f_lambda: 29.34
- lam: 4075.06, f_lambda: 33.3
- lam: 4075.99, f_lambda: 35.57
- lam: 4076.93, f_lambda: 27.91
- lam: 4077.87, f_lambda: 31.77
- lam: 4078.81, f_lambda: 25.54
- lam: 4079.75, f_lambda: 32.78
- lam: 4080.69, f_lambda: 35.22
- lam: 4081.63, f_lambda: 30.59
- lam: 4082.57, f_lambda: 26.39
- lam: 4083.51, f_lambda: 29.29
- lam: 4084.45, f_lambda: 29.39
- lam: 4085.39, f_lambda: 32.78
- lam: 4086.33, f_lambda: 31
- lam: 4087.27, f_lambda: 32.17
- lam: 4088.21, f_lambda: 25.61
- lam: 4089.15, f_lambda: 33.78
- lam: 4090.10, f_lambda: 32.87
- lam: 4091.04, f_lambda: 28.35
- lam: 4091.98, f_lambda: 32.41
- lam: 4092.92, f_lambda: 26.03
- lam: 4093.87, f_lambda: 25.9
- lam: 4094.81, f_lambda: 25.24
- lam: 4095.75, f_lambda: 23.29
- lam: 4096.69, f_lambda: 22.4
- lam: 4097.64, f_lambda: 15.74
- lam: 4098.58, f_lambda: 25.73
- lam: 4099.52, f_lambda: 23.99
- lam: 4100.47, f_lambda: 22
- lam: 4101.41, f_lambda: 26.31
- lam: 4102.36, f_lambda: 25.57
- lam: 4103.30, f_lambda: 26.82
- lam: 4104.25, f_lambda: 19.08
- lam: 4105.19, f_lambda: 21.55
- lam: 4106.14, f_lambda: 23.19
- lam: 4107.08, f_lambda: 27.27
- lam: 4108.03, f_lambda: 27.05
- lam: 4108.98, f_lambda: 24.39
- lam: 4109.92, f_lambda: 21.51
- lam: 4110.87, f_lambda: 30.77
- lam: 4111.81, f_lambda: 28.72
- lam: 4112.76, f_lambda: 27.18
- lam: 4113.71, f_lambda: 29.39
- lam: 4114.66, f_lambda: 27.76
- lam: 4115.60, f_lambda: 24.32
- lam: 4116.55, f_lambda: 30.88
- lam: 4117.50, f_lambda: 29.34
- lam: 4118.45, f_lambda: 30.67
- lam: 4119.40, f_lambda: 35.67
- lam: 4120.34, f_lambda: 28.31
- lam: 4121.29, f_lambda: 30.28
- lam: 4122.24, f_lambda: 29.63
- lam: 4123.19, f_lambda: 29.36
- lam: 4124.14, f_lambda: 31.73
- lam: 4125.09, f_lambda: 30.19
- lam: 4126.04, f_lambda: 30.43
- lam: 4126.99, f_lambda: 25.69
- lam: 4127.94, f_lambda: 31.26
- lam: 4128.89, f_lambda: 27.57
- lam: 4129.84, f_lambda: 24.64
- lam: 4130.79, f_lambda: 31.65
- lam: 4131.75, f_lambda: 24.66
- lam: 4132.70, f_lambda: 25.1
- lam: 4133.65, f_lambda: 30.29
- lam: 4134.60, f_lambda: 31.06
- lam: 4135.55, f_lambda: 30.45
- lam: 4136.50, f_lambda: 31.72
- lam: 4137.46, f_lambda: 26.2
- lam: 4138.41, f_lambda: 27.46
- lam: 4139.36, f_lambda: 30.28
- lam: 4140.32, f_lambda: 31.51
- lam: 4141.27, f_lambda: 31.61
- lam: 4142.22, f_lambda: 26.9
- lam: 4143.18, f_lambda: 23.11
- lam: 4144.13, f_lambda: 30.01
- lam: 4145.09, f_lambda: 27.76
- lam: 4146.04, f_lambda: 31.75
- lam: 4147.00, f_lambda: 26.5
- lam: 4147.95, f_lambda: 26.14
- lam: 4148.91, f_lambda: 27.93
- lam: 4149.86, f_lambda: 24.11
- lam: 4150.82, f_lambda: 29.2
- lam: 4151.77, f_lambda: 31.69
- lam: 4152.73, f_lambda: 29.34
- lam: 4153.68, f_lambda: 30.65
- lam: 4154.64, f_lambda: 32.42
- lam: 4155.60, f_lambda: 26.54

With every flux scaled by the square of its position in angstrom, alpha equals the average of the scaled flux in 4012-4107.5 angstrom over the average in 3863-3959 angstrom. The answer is 1.3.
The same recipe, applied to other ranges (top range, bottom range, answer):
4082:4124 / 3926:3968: 1.29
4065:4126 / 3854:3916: 1.23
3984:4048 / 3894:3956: 1.29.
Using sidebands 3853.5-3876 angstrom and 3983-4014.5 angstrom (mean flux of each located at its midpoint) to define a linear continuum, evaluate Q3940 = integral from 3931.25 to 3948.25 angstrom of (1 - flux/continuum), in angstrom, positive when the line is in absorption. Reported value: 3.5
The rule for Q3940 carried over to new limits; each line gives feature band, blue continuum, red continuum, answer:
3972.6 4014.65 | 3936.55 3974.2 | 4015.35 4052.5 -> 1.2 angstrom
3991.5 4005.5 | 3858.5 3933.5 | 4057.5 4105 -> -0.9 angstrom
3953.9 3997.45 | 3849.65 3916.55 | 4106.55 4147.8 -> 4.7 angstrom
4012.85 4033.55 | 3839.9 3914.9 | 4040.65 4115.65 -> -4.1 angstrom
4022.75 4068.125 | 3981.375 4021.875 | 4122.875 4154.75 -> -2.5 angstrom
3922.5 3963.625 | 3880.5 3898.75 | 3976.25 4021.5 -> 2.7 angstrom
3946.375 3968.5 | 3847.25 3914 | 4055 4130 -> 2.9 angstrom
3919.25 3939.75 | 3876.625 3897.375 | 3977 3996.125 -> 0.5 angstrom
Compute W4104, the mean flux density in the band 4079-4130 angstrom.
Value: 27.8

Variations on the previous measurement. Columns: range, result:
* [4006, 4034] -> 31.9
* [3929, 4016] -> 24.9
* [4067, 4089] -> 30.2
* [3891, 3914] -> 25.2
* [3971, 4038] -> 29.2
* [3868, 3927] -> 25.3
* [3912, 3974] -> 23.8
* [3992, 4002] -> 29.3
